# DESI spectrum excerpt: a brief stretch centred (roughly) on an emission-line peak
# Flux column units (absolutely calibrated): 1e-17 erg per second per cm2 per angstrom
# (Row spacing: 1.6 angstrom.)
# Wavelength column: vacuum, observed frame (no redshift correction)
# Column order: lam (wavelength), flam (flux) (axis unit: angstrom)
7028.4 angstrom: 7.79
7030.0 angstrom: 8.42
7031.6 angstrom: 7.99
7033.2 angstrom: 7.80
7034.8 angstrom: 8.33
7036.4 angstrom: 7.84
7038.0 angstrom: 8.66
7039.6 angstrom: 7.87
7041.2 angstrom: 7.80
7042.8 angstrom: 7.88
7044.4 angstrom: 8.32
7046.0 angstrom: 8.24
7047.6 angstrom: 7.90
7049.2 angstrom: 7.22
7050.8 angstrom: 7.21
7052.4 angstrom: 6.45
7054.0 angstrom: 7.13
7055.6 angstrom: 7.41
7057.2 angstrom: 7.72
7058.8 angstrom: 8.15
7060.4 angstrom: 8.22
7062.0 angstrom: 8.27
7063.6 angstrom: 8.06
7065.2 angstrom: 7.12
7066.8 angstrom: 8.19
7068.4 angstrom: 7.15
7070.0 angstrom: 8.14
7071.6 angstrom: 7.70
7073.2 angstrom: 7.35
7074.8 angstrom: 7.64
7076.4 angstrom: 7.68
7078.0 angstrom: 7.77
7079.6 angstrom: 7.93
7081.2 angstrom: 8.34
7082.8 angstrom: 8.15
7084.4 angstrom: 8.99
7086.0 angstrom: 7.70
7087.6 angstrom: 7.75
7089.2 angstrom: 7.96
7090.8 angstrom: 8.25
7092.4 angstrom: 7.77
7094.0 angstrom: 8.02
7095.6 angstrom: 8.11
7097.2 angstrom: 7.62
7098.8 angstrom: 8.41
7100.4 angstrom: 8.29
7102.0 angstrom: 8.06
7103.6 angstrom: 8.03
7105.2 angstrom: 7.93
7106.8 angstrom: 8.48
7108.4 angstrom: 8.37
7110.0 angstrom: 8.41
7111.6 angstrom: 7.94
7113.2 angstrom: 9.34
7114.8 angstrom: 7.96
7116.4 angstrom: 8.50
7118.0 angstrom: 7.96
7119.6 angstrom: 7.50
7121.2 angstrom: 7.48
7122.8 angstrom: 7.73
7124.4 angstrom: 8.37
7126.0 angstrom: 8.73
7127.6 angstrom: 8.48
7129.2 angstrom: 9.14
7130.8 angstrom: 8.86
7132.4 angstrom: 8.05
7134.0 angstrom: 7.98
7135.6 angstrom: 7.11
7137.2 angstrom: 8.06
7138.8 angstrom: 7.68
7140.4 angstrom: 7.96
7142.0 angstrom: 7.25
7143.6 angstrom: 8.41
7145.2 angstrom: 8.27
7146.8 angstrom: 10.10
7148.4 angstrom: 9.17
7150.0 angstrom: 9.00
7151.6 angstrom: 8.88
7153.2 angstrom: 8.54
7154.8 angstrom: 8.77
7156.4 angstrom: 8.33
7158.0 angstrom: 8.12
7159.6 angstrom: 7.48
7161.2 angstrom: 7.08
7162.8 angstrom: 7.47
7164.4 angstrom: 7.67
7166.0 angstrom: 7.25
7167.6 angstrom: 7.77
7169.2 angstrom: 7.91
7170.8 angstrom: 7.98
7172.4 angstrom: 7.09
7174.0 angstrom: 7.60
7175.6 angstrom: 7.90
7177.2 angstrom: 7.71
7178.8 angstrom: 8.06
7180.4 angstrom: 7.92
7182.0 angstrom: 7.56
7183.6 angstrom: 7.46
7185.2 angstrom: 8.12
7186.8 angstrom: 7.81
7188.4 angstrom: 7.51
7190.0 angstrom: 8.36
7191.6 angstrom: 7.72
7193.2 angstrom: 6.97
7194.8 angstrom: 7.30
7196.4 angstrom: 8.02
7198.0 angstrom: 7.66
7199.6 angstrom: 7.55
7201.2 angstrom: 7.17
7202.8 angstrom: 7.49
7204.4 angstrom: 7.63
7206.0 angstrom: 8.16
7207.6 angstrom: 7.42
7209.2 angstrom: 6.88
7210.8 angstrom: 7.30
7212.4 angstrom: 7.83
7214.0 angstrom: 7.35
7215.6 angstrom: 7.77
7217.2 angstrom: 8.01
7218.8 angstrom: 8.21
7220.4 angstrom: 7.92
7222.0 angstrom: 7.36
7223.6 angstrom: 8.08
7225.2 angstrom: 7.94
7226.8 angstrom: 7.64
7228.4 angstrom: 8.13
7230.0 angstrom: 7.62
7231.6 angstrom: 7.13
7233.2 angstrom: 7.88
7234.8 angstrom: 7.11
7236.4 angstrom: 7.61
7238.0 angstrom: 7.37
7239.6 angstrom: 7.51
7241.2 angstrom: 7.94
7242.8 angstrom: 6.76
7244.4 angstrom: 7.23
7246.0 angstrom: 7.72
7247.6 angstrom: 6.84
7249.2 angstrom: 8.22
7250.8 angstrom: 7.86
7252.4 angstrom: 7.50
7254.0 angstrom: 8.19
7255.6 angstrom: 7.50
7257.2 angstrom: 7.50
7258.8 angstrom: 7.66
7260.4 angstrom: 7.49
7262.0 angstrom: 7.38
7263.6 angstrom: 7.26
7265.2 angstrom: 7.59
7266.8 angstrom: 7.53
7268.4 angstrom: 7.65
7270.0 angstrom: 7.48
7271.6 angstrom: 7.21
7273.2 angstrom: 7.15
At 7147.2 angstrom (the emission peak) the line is [N II] 6583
